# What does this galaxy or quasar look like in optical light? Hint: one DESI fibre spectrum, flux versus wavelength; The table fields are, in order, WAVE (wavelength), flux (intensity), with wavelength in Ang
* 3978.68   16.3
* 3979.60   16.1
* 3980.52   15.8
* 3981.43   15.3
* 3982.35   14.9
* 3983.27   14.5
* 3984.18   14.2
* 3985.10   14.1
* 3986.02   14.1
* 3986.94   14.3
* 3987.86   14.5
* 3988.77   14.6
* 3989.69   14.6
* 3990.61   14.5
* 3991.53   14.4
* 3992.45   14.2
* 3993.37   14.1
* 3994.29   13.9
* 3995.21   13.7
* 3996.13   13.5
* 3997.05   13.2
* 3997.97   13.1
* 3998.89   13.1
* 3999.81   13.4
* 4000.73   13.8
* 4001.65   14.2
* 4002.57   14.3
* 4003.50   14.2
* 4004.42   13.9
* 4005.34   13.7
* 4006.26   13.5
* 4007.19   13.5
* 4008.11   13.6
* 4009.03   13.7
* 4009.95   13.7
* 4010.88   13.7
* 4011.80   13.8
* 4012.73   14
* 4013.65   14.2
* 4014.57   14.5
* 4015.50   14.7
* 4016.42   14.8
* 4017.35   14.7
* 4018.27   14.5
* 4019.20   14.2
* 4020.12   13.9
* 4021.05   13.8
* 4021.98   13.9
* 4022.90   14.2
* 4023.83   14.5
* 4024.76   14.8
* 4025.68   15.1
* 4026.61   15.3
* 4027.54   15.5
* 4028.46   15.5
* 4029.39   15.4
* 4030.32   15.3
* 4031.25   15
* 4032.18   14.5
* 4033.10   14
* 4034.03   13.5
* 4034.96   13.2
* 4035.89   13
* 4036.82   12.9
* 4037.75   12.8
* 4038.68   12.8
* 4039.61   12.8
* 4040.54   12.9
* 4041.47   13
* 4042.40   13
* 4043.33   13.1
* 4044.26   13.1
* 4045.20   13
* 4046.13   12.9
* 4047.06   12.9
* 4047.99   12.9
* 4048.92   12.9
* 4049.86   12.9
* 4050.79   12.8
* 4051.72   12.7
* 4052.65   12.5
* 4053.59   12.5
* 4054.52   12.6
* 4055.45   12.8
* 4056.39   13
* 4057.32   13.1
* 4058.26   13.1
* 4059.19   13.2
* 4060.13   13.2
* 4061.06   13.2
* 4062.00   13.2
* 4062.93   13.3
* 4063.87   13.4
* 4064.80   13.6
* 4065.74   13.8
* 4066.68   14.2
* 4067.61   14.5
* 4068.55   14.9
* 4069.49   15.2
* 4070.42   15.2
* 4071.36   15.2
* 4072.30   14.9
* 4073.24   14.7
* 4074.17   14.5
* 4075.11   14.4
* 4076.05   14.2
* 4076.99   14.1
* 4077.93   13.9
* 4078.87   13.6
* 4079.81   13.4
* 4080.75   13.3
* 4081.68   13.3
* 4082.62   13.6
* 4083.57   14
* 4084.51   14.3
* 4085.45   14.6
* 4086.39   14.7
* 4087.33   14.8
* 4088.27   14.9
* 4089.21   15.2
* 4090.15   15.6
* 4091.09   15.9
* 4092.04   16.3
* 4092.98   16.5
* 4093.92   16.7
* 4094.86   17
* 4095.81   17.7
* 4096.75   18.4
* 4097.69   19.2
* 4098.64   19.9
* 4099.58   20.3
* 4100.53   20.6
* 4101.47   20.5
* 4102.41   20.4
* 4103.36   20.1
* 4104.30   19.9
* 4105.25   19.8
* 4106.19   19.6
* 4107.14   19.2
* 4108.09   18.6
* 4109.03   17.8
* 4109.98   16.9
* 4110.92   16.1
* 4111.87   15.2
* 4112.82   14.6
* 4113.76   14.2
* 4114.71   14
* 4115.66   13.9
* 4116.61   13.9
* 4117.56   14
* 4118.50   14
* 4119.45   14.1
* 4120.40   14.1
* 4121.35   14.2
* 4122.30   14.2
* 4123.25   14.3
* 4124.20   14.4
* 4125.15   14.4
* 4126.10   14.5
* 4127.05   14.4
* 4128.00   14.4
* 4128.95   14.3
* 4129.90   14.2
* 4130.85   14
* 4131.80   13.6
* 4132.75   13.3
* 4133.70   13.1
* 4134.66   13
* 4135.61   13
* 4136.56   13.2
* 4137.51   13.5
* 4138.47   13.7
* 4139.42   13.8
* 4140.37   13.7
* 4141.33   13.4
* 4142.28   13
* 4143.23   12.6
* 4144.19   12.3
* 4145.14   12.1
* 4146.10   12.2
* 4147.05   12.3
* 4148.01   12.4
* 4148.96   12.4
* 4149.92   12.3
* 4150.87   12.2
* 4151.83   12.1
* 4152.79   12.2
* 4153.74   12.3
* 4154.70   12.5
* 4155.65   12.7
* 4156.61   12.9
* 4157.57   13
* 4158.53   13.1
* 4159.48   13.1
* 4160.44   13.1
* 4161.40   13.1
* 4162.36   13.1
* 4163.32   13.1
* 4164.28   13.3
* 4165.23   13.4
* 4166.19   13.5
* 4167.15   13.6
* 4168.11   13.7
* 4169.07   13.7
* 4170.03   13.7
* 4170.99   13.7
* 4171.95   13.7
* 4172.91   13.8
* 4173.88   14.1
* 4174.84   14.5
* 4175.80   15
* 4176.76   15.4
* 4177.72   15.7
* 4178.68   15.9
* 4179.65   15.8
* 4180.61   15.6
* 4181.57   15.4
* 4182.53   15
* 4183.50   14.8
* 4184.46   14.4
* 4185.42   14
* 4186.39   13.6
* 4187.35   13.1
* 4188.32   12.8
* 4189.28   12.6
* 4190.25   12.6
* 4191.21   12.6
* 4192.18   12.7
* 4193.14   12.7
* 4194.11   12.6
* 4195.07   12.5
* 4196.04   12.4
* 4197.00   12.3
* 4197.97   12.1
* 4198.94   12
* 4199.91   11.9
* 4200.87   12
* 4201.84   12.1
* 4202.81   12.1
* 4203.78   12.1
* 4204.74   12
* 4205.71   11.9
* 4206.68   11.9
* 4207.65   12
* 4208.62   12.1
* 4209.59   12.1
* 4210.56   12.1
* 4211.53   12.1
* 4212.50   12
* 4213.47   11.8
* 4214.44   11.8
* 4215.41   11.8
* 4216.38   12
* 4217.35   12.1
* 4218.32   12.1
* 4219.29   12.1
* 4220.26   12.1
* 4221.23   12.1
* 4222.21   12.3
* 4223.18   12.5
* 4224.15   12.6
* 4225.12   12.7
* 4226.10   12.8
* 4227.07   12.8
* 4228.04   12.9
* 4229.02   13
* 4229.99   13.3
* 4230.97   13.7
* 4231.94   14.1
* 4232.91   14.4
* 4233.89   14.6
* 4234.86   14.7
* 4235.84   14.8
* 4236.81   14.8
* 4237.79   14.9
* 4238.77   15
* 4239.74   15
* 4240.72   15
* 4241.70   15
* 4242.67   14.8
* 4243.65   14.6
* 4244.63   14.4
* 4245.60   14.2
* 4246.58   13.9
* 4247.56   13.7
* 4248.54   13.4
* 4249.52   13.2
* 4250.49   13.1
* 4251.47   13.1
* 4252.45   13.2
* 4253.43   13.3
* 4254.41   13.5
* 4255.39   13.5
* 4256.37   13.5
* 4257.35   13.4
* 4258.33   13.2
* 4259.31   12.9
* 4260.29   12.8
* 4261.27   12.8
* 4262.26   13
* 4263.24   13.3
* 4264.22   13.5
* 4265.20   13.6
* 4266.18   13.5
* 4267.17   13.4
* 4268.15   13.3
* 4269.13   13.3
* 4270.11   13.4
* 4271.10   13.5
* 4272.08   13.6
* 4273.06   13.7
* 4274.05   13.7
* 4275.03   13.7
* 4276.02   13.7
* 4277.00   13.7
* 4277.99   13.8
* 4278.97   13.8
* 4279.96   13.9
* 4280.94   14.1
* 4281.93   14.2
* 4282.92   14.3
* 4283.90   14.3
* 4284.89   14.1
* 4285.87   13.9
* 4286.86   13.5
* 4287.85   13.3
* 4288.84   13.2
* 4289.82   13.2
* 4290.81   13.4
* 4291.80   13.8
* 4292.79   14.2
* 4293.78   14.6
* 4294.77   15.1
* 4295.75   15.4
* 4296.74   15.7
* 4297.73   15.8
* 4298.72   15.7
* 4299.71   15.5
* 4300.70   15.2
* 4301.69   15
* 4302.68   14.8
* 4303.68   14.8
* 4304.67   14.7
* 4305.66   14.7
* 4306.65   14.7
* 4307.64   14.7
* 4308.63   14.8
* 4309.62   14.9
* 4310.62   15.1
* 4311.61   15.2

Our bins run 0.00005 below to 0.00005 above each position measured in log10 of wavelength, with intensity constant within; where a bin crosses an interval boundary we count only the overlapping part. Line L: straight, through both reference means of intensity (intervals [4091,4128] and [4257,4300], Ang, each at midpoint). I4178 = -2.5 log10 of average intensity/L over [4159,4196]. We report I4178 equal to 0.13 mag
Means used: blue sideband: 16.6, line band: 13.8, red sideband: 13.9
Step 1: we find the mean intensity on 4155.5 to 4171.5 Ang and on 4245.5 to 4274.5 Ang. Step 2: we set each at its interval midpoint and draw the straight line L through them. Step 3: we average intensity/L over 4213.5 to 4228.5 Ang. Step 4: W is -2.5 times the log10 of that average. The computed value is 0.088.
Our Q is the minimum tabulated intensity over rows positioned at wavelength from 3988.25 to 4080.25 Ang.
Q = 12.5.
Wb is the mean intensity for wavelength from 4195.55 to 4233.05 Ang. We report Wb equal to 12.3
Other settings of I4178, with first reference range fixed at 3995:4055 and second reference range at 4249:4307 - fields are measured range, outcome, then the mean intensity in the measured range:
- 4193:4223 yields 0.15 mag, 12.1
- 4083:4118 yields -0.22 mag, 16.9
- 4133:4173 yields 0.07 mag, 13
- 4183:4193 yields 0.04 mag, 13.3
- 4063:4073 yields -0.05 mag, 14.4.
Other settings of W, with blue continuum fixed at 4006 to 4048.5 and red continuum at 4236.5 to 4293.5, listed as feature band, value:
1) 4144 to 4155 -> 0.13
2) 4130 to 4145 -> 0.04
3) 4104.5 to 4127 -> -0.12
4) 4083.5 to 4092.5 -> -0.09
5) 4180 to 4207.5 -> 0.07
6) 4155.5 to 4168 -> 0.05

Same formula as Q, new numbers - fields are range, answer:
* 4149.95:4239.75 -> 11.8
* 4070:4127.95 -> 13.3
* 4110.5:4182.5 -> 12.1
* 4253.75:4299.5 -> 12.8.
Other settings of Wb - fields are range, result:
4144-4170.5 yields 12.8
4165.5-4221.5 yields 13.1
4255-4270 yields 13.3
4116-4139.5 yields 13.9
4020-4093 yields 13.9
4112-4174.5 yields 13.4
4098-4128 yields 16.5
